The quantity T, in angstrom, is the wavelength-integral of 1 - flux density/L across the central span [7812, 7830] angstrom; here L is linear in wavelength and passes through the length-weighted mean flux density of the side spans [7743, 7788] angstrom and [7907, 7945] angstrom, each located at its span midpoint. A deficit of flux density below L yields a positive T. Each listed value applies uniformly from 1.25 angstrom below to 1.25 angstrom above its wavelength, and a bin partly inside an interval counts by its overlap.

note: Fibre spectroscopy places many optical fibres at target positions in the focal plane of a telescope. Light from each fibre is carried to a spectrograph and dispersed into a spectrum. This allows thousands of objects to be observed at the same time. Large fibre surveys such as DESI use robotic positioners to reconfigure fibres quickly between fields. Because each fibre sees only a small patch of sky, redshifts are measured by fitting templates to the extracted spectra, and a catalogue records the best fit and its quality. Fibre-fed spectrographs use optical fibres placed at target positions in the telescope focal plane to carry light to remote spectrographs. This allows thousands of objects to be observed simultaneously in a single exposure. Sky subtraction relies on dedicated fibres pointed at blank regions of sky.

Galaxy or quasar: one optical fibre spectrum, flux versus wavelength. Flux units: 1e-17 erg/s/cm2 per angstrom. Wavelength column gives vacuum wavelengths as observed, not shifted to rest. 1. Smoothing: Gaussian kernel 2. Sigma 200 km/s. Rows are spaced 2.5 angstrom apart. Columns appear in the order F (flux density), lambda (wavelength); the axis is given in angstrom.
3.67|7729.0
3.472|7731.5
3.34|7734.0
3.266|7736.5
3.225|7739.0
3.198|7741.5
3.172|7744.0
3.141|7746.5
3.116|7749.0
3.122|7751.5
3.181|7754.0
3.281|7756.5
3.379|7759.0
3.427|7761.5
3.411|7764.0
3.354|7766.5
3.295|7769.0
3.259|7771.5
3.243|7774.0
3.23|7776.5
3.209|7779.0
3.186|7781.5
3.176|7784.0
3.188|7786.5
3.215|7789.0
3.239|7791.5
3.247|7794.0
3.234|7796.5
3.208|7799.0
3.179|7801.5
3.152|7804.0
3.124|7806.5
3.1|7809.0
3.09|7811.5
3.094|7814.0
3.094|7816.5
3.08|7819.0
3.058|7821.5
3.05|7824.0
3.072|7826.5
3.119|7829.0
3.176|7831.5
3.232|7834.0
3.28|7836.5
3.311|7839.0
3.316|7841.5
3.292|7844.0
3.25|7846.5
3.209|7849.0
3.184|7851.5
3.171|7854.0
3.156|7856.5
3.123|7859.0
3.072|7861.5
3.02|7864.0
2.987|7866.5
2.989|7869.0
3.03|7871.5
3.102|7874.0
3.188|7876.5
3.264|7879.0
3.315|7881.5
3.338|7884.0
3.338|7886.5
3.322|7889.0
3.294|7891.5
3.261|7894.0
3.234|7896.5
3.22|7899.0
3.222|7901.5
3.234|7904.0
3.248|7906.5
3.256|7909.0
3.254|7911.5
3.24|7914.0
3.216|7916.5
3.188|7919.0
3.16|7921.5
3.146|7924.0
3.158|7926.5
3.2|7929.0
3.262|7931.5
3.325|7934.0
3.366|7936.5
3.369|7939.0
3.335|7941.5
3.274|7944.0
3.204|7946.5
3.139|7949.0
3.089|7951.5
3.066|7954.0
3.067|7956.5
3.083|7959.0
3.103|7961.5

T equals 0.91 angstrom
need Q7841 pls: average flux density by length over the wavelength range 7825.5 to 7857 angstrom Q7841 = 3.22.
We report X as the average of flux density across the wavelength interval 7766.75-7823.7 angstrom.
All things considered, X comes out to 3.18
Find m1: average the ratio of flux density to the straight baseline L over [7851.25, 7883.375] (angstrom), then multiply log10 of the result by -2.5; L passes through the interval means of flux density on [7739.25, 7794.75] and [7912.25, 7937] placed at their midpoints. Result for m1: 0.04 mag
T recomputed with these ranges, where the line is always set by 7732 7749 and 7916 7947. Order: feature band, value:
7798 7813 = 0.4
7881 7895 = -0.3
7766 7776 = -0.1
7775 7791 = 0.1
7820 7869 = 1.2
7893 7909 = 0.0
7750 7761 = -0.1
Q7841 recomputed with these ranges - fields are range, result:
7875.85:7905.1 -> 3.27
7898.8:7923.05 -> 3.22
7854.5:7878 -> 3.08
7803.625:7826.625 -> 3.09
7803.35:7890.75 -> 3.16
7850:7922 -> 3.19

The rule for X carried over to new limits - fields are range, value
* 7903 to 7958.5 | 3.22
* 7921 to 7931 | 3.17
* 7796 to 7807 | 3.18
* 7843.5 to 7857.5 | 3.21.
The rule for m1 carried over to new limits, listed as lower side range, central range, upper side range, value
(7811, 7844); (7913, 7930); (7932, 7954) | 0.02 mag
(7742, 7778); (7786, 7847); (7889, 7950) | 0.03 mag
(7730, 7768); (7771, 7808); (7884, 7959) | 0.02 mag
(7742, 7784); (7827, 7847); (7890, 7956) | 0.00 mag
